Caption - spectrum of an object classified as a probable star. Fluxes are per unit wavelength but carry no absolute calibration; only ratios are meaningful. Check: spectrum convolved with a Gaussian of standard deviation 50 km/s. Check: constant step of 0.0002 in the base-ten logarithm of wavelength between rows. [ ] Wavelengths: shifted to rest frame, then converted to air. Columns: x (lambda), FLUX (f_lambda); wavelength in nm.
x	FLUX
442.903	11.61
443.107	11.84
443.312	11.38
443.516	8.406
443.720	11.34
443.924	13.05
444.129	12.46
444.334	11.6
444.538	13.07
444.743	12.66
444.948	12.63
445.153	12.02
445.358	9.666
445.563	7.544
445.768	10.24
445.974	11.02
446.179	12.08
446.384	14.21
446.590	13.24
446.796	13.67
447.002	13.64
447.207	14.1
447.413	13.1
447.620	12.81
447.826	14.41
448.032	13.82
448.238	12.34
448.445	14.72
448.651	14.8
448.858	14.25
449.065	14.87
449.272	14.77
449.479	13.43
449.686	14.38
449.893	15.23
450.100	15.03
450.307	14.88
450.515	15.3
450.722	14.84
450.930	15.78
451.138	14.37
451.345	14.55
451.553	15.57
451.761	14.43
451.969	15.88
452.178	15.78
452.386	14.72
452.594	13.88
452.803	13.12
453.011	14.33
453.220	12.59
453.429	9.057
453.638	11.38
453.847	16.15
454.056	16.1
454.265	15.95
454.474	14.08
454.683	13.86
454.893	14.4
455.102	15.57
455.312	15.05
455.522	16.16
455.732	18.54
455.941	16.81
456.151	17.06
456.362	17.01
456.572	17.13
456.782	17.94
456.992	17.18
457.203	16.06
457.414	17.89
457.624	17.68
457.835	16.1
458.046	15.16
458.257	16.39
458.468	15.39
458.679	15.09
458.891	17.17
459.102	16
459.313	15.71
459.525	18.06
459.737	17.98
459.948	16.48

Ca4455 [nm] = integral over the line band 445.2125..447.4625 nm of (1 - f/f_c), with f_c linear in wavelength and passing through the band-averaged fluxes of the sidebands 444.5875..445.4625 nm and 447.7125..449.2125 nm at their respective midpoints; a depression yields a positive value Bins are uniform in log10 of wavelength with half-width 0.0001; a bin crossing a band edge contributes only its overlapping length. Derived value 0.13 nm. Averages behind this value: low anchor 11.8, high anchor 14.2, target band 12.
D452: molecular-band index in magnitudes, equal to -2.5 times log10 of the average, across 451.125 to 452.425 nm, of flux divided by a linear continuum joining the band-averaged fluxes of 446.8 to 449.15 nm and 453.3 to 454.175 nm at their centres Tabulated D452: -0.13 mag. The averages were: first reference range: 13.9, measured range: 15.1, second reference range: 13.2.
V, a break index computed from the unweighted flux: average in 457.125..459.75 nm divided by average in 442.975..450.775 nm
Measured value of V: 1.3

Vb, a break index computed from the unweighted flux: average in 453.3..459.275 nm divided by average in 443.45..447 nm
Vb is 1.3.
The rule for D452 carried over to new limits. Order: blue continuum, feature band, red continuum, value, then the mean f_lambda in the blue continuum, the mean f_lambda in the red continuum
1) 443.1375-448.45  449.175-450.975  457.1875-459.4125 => -0.09 mag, 12.2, 16.3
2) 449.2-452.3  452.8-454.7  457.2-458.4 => 0.14 mag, 15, 16.6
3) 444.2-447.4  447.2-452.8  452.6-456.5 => -0.08 mag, 12.1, 14.8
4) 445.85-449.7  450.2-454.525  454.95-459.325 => 0.04 mag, 13.6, 16.5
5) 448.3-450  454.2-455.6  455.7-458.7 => 0.08 mag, 14.5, 16.8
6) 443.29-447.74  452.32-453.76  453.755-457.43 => 0.19 mag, 12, 16.2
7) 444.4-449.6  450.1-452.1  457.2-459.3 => -0.07 mag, 12.9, 16.3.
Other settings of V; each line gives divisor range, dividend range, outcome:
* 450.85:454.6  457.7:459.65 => 1.13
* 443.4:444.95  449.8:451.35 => 1.27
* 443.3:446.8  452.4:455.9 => 1.24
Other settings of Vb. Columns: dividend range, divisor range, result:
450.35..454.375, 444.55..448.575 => 1.15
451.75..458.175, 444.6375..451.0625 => 1.15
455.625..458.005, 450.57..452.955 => 1.16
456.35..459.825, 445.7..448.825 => 1.26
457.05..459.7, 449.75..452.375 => 1.09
